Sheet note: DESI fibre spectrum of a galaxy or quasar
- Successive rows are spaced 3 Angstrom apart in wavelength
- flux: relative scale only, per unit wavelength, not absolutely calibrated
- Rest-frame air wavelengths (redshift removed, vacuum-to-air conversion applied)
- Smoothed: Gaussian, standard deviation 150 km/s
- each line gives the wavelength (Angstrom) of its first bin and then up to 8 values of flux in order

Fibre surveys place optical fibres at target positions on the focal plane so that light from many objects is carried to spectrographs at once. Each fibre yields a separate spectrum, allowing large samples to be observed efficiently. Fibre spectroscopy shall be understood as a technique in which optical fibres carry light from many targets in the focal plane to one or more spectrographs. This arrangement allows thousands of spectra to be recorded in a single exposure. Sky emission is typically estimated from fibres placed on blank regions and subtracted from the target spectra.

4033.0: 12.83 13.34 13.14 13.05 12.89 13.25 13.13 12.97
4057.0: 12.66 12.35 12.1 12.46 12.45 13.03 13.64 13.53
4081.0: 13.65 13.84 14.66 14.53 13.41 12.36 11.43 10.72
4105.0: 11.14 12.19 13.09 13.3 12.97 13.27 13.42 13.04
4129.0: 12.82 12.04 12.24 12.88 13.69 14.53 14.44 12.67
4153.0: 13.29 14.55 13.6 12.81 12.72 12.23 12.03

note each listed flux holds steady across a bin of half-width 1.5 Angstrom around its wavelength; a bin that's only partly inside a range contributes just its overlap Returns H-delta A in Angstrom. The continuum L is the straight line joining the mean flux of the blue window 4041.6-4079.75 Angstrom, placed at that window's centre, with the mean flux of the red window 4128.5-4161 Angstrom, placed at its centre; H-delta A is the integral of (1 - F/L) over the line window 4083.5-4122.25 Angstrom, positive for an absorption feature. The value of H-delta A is 0.9 Angstrom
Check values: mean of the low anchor 12.9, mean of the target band 12.8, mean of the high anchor 13.3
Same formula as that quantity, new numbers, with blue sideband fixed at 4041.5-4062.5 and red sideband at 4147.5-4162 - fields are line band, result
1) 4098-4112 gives 1.61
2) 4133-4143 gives 0.33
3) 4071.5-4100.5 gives -0.78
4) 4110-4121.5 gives 0.09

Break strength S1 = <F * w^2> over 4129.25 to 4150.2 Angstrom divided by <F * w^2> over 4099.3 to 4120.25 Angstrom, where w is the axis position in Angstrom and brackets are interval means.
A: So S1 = 1.09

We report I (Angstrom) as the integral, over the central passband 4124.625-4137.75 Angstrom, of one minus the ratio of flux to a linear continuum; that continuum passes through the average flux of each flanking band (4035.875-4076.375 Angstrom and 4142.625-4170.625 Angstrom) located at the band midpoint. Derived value 0.7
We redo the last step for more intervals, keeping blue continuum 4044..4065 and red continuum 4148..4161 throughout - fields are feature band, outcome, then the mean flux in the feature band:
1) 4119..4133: 0.4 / 12.9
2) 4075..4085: -0.5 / 13.7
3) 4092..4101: 0.6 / 12.3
